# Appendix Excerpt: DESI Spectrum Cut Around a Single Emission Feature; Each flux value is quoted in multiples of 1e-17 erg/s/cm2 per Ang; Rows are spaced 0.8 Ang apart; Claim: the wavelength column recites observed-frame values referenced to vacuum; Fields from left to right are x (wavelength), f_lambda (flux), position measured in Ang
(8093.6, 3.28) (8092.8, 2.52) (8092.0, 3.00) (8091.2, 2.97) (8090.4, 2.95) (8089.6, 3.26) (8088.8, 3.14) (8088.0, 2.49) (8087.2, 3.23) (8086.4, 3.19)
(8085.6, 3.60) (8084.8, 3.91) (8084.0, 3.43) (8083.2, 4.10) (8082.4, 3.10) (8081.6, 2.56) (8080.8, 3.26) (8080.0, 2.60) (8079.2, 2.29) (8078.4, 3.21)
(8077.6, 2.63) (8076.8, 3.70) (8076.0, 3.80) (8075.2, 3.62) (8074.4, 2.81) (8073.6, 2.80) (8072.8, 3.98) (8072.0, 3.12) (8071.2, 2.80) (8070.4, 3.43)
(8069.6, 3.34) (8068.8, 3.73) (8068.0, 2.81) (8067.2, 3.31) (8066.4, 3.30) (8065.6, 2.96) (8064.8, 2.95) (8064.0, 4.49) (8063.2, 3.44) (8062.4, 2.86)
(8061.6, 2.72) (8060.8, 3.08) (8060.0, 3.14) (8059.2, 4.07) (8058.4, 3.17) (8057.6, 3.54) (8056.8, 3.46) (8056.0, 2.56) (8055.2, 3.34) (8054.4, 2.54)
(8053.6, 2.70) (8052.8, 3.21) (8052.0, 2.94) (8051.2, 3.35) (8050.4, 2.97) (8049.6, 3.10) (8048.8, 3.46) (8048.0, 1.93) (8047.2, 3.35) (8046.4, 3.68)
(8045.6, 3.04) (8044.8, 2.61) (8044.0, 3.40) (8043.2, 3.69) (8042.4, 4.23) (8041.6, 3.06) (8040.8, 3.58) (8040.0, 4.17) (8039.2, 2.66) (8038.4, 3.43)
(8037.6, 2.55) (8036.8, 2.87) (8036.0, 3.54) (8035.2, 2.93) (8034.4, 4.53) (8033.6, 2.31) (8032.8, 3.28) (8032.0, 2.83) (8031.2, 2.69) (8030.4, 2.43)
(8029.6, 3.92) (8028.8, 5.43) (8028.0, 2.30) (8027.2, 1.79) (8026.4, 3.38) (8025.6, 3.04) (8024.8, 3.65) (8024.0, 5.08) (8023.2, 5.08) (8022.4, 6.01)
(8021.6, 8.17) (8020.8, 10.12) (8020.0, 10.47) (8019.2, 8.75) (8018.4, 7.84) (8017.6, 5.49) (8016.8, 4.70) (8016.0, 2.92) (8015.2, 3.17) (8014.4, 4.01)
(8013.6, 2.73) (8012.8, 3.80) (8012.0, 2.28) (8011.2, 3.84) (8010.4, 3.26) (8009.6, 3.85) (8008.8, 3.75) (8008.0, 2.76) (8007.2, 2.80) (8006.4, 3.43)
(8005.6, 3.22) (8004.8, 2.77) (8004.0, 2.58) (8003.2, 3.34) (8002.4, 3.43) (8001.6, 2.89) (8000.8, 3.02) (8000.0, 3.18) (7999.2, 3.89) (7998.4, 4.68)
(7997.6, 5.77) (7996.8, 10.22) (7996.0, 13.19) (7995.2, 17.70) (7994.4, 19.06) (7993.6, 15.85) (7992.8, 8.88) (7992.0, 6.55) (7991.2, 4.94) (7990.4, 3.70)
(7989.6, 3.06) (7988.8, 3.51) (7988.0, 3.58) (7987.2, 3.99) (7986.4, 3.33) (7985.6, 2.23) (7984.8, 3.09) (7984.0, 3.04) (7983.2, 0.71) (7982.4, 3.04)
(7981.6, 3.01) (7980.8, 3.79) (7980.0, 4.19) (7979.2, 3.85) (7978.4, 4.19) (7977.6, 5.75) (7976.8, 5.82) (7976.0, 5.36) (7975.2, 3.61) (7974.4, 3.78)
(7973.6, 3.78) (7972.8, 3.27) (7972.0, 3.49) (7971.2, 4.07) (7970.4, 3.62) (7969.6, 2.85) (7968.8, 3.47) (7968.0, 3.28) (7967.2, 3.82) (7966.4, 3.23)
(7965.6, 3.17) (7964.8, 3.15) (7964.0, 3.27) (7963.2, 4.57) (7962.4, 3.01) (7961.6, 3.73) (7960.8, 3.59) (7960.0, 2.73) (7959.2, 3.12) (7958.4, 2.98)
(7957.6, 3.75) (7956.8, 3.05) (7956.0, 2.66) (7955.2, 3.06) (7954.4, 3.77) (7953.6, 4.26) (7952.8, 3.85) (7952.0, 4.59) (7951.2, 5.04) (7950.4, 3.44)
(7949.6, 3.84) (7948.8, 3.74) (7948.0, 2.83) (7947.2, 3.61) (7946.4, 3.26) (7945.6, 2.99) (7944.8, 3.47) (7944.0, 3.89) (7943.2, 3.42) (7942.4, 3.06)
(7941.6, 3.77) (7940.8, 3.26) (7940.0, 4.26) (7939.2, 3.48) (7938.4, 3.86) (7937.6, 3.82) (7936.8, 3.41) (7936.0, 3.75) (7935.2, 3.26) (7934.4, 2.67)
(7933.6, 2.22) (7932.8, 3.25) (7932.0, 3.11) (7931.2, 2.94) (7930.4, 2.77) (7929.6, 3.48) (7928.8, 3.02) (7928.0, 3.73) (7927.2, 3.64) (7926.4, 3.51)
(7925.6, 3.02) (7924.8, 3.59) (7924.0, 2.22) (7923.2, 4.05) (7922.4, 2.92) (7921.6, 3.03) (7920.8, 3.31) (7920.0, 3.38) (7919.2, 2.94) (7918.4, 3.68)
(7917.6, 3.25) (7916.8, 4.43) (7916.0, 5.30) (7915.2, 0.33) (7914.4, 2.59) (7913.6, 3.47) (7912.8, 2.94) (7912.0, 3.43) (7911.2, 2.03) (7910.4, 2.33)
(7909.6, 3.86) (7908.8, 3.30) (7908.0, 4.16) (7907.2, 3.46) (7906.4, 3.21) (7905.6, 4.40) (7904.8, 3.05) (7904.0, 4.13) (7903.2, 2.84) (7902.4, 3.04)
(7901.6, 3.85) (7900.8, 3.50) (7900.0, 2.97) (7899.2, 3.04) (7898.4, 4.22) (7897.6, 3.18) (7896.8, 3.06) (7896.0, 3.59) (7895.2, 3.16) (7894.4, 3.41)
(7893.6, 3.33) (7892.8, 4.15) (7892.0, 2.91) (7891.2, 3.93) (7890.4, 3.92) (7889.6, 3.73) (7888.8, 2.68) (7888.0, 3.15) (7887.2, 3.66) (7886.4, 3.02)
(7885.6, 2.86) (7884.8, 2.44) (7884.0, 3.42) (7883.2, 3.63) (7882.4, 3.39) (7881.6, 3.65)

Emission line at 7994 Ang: H-alpha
